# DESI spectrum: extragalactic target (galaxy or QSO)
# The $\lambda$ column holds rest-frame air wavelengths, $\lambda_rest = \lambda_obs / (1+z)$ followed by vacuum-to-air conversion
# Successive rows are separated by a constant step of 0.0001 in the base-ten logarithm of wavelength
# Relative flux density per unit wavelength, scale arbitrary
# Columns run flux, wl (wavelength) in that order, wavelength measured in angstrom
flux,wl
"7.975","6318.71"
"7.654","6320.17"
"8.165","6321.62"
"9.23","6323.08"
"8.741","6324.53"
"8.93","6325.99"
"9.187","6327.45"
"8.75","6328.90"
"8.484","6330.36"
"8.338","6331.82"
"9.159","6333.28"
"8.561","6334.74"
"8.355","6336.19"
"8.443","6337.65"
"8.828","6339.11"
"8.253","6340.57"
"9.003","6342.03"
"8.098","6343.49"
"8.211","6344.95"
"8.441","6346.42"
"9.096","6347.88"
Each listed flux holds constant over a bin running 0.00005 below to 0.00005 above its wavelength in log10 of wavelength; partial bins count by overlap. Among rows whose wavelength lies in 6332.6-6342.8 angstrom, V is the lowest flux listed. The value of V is 8.253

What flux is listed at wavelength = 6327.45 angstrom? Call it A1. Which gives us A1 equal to 9.187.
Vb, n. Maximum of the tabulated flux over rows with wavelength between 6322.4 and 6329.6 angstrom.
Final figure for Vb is 9.23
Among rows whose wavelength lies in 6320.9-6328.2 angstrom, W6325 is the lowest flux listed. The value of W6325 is 8.165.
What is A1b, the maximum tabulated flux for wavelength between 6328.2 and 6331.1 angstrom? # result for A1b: 8.75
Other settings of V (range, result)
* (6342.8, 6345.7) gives 8.098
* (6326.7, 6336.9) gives 8.338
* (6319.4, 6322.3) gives 7.654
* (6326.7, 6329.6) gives 8.75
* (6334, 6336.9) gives 8.355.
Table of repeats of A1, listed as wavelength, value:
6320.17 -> 7.654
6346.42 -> 8.441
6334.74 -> 8.561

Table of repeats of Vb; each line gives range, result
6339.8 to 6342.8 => 9.003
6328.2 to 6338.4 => 9.159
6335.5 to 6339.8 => 8.828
